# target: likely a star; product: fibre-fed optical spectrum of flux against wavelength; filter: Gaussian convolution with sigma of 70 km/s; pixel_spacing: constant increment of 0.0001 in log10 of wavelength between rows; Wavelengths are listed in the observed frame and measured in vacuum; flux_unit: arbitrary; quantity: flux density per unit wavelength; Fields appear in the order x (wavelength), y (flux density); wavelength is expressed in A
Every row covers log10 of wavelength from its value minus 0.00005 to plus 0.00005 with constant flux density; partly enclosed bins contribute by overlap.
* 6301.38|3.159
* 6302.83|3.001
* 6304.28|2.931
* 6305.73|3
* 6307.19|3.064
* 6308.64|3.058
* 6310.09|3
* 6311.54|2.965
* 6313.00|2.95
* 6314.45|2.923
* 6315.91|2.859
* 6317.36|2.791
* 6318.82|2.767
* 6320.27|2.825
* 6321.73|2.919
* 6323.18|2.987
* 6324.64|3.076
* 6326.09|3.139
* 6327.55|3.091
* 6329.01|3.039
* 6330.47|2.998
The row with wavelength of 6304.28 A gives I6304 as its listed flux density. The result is 2.931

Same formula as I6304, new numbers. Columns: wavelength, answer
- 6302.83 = 3.001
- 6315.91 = 2.859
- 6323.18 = 2.987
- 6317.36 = 2.791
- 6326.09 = 3.139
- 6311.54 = 2.965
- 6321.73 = 2.919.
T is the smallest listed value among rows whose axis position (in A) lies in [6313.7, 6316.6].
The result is 2.859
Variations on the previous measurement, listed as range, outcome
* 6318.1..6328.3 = 2.767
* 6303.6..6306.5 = 2.931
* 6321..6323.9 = 2.919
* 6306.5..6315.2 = 2.923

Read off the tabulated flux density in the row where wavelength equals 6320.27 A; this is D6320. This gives 2.825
